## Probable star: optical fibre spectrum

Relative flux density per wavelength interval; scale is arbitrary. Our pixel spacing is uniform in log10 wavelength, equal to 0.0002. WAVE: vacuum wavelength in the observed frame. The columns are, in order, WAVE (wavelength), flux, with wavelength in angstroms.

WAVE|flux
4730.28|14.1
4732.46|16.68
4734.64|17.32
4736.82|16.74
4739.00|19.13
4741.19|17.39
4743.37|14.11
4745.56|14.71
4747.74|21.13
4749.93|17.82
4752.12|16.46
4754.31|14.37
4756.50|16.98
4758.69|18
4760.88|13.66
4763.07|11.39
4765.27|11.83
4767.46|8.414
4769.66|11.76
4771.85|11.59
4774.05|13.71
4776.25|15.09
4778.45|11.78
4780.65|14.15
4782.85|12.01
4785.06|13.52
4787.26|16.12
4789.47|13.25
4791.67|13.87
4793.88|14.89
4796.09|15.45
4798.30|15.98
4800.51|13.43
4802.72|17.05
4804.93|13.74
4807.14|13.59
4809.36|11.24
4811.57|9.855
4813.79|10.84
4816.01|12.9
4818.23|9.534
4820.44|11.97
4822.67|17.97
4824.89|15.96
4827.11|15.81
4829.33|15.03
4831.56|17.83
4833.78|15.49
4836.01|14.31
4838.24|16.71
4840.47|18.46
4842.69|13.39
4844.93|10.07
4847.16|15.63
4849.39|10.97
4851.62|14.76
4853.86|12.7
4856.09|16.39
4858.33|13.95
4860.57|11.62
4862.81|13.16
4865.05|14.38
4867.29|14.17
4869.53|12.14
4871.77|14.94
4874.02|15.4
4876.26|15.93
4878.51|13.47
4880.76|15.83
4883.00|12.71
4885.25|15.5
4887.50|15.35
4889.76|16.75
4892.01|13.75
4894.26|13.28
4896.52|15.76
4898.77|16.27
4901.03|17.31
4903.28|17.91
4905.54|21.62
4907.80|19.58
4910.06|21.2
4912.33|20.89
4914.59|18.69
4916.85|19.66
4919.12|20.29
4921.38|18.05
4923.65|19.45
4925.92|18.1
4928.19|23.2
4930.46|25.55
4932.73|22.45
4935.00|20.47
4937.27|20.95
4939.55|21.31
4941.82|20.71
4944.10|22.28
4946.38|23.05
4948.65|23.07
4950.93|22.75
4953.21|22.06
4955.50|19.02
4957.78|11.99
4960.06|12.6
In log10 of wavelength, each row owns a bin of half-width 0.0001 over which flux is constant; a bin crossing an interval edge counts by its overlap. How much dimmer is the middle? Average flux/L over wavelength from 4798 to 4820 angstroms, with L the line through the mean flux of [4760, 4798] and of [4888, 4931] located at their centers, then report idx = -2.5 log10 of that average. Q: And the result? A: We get 0.136 mag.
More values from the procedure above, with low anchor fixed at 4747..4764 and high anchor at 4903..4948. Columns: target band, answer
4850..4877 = 0.336 mag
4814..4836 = 0.238 mag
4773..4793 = 0.227 mag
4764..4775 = 0.403 mag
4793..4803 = 0.141 mag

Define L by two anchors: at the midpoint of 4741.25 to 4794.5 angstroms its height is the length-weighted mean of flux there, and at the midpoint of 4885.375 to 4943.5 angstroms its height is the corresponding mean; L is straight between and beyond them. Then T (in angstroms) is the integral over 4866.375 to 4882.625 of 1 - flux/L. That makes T 3.0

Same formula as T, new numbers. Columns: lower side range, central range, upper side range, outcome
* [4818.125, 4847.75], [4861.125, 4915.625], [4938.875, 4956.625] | 6.9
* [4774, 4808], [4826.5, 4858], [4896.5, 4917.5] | 3.0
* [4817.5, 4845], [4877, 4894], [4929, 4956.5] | 3.4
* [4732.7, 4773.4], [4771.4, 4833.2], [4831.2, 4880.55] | 3.6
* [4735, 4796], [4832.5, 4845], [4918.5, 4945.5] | 1.6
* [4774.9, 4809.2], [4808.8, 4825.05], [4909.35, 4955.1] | 3.2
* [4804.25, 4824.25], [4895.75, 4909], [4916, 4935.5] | 0.7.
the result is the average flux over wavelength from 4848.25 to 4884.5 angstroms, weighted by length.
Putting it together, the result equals 13.9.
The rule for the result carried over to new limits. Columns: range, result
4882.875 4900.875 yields 15.2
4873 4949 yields 18.7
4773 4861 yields 14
